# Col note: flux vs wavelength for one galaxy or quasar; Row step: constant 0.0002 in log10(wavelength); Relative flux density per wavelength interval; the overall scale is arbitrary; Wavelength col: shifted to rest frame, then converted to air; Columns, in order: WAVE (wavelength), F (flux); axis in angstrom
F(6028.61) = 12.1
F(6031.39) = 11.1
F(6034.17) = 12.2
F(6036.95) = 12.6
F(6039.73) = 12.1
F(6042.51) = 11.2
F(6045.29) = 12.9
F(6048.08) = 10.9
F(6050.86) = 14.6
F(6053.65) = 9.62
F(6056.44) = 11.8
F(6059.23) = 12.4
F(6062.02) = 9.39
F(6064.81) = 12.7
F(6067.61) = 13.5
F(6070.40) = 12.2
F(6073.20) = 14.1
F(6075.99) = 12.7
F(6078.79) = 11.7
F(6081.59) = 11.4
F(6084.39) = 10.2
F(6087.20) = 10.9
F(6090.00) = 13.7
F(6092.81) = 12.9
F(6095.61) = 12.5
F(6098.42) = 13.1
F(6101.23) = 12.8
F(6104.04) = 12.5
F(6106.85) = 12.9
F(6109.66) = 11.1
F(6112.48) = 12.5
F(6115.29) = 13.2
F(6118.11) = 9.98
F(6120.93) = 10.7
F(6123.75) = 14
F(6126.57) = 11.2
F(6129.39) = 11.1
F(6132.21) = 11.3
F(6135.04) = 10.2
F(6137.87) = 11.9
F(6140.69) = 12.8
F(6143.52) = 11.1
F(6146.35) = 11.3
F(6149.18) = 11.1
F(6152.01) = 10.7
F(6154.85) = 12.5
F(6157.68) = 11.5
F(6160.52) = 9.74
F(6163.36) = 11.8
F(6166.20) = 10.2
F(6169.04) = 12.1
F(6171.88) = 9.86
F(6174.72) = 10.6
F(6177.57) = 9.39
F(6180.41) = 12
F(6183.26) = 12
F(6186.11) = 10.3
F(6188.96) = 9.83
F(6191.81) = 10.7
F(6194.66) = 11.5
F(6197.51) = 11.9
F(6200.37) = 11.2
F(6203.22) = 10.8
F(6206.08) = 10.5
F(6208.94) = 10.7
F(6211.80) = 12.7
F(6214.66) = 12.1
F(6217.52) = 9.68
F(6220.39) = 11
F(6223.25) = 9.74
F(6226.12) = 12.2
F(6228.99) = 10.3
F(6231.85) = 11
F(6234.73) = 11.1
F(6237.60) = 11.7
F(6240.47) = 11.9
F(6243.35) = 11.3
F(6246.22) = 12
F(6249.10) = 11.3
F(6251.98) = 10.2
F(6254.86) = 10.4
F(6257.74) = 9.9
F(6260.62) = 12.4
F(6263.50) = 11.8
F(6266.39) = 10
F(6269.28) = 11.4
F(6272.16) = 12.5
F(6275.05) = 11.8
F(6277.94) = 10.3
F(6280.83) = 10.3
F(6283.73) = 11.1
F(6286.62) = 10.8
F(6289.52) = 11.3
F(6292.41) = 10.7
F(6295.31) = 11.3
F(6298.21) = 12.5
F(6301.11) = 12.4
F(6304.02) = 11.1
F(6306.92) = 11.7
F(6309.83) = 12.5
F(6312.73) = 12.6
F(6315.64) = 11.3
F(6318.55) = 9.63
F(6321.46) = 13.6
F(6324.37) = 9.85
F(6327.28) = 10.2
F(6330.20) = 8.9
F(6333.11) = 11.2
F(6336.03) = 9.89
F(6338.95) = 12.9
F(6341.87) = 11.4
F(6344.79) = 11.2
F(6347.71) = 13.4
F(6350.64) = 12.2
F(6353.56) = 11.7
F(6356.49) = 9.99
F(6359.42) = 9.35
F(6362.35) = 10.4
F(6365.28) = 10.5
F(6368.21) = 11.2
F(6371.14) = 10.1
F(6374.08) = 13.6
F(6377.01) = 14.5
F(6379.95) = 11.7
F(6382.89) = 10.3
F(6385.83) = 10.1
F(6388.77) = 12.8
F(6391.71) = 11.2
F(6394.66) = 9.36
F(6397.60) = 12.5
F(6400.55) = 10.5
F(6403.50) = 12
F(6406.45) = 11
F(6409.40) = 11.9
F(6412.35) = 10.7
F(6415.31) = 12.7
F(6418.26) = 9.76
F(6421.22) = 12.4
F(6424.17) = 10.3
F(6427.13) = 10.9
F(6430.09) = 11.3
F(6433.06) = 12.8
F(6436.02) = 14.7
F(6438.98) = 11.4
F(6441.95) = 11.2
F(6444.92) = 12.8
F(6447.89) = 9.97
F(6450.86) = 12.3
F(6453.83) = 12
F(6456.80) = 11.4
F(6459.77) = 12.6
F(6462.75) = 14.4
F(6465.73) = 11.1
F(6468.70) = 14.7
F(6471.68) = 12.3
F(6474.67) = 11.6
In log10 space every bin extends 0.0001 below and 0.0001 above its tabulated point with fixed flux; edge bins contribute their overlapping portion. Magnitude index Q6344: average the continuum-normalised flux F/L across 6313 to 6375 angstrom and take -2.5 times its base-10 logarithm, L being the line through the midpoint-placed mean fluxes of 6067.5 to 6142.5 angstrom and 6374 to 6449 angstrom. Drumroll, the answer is 0.060 mag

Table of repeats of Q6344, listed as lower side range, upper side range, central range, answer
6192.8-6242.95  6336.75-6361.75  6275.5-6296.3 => 0.04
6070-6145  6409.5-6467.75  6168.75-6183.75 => 0.11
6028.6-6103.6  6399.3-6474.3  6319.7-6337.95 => 0.13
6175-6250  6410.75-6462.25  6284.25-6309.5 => -0.01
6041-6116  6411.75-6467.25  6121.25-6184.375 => 0.08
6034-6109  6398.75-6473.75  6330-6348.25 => 0.06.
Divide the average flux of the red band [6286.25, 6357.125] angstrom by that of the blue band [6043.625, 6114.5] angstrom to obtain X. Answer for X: 0.93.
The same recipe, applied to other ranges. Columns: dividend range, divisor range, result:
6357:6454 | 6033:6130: 0.95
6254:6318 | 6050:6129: 0.94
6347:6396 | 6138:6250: 1.01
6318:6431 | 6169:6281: 1.01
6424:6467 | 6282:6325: 1.04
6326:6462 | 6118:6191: 1.03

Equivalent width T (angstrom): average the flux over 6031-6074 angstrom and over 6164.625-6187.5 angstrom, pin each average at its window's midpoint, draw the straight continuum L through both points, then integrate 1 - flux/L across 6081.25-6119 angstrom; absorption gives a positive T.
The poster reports -1.9 angstrom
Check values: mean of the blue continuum 12.1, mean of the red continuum 10.8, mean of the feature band 12.2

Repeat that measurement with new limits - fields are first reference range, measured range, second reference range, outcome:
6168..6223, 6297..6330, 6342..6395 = -0.7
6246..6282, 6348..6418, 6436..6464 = 2.5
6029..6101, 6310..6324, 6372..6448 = 0.1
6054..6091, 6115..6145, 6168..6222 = -0.1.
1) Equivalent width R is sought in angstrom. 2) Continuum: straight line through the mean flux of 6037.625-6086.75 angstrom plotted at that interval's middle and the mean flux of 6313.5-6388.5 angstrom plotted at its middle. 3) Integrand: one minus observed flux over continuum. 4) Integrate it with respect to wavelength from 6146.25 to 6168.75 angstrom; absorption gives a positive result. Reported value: 1.1 angstrom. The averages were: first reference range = 12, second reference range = 11.2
